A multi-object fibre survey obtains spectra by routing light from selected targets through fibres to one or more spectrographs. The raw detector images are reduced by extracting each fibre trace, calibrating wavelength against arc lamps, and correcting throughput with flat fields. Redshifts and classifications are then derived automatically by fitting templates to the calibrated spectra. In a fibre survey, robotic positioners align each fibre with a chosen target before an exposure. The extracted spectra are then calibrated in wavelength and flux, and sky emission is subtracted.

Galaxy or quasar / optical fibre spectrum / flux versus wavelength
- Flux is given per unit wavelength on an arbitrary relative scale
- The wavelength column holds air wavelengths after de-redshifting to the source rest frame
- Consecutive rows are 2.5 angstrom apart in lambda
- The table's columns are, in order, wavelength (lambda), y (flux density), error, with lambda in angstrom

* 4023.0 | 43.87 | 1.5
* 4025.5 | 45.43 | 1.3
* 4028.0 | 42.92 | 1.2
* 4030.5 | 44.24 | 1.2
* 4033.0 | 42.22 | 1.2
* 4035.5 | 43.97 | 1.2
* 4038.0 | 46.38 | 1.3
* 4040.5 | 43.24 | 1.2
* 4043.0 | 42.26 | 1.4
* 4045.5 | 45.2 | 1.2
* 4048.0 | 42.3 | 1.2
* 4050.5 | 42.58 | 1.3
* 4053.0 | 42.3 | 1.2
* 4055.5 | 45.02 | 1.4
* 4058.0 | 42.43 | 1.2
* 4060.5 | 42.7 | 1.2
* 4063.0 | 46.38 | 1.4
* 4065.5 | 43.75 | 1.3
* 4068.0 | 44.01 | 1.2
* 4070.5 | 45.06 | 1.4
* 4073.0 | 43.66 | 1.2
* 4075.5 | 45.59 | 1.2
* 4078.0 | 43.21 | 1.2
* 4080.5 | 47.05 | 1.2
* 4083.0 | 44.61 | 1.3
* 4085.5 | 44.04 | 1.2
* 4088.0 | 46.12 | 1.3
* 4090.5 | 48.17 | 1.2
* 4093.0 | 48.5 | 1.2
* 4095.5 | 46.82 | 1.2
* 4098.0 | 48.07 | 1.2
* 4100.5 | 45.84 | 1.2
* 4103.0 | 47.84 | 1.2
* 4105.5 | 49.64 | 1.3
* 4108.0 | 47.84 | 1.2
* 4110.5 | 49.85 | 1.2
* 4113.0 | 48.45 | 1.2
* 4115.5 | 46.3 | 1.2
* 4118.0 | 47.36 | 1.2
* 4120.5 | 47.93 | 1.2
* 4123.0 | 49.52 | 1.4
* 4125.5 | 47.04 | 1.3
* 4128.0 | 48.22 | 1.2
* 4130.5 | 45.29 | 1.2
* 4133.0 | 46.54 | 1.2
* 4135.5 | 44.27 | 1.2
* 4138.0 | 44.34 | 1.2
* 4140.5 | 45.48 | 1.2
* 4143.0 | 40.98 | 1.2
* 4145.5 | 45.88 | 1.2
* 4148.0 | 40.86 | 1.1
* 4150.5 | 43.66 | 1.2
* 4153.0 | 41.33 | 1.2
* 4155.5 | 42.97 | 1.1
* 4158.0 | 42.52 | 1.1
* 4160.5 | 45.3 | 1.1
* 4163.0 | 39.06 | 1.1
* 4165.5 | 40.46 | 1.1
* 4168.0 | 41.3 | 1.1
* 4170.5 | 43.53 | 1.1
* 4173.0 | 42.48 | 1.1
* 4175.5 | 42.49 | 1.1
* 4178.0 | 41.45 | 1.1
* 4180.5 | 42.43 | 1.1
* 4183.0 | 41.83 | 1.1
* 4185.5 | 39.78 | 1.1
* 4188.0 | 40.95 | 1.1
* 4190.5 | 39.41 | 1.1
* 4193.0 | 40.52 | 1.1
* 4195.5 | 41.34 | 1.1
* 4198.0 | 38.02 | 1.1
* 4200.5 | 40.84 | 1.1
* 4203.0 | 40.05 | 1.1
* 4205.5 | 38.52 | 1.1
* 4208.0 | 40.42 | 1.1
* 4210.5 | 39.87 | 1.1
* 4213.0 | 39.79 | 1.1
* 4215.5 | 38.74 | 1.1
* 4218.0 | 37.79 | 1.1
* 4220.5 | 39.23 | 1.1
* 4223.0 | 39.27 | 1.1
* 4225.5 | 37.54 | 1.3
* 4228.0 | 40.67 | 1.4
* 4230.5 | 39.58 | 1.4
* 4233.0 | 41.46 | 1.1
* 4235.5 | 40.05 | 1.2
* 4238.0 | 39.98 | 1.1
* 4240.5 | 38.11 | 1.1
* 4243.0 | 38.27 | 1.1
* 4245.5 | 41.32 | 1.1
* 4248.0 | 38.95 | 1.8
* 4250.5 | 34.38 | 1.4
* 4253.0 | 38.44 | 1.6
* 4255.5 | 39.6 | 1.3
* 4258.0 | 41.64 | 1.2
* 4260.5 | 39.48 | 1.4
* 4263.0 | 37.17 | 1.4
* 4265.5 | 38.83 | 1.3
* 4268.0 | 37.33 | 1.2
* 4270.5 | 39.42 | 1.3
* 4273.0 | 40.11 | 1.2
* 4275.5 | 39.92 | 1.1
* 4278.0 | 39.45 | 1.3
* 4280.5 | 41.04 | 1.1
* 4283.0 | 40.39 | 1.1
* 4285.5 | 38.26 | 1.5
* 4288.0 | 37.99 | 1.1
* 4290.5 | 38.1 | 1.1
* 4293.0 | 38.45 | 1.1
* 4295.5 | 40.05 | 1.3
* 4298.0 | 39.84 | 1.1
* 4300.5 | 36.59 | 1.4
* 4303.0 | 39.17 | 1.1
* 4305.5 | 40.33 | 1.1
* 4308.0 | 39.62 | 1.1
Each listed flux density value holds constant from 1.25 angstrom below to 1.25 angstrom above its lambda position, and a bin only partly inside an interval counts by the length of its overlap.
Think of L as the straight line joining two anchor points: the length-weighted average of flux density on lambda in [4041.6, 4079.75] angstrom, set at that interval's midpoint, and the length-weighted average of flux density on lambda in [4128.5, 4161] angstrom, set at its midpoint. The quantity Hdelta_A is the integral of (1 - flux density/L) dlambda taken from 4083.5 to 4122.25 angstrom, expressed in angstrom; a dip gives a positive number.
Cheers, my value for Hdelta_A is -3.23 angstrom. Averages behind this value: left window 43.8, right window 43.9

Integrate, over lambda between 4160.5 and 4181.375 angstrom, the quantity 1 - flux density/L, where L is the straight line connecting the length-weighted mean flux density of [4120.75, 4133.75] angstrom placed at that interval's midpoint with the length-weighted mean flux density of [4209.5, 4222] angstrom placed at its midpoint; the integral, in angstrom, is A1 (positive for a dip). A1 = 0.7 angstrom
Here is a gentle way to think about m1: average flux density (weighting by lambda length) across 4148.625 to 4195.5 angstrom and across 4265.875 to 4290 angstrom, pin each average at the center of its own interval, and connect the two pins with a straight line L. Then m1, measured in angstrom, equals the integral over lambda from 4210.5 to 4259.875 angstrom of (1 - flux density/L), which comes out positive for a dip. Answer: 1.3 angstrom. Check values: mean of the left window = 41.7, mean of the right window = 39.3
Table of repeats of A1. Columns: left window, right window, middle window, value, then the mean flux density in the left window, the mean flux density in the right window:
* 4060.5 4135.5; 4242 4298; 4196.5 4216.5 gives 1.1 angstrom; 46.5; 39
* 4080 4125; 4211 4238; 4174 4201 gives 0.7 angstrom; 47.4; 39.5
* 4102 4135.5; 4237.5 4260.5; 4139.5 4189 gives 2.7 angstrom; 47.7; 39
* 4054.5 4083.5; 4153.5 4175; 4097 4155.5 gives -4.1 angstrom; 44.4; 42.2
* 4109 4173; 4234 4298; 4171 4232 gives 2.6 angstrom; 44.7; 39.1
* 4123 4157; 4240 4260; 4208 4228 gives 0.7 angstrom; 44.5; 38.9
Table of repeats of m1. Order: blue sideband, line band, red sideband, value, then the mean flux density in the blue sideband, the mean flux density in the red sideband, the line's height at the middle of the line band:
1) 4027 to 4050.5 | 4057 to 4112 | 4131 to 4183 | -3.4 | 43.6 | 42.9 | 43.3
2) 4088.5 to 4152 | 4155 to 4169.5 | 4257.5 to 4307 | 0.9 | 46.6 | 39.1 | 44.6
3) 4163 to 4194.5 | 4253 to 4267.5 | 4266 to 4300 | 0.2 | 41.3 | 39.2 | 39.6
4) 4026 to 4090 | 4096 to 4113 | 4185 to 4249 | -2.1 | 44.1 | 39.6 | 42.8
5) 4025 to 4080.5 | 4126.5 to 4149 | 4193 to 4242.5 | -1.6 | 43.9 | 39.5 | 41.7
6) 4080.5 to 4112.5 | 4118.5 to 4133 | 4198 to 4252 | -0.6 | 47.3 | 39.2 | 45.5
